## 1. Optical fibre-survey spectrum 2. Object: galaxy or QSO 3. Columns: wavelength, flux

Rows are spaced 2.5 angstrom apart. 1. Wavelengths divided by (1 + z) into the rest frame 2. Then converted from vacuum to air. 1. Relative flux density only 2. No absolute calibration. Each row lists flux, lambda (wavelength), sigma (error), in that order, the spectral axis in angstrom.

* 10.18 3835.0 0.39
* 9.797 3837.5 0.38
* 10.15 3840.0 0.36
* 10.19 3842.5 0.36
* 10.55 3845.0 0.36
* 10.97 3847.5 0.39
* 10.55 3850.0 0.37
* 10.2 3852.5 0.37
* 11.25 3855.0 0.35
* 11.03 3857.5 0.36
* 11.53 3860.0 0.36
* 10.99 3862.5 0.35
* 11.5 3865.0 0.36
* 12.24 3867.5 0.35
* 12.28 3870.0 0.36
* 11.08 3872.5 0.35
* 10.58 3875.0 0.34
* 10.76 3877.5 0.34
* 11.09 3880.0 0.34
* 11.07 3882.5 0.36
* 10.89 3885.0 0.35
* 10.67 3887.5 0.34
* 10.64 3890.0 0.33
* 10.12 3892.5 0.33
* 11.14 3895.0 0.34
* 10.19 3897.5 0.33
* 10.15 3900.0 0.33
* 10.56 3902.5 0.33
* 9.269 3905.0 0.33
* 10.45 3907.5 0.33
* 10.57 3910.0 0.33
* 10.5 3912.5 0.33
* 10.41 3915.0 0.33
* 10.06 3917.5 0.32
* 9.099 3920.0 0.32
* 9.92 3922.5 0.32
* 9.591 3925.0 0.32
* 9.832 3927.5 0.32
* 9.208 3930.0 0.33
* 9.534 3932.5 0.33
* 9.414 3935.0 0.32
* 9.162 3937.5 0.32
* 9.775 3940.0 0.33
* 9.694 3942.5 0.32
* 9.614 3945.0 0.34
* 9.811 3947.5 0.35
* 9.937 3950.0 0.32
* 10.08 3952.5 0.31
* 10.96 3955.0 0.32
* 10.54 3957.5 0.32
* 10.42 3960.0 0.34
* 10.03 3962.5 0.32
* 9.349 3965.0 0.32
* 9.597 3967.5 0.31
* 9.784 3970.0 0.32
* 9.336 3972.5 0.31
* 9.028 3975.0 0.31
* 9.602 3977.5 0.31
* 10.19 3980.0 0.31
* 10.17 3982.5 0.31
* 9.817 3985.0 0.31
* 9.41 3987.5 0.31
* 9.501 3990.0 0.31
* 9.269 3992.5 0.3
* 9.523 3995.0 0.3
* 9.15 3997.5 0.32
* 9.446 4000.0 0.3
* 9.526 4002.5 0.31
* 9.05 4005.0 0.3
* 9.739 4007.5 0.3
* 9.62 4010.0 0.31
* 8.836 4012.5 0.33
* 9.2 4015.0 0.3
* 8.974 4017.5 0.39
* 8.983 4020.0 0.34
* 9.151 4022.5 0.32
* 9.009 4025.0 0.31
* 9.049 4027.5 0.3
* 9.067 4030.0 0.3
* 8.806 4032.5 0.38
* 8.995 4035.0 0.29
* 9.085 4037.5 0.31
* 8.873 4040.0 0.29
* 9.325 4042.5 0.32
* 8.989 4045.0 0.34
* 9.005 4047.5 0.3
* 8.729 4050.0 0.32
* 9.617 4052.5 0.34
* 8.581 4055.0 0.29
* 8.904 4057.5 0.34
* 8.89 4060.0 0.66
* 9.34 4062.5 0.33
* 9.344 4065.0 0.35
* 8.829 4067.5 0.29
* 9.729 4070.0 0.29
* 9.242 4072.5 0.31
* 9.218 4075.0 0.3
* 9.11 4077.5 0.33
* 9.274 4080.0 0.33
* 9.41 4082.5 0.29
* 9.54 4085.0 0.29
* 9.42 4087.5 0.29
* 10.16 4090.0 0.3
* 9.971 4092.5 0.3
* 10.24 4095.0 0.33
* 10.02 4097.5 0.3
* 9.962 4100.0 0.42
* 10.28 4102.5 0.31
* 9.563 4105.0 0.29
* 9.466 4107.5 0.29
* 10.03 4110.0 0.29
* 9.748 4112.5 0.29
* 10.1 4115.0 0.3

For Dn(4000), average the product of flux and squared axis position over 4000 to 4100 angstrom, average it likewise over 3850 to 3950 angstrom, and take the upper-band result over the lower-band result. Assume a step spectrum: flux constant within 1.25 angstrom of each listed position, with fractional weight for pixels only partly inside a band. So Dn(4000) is 0.96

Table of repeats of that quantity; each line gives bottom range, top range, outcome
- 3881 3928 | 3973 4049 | 0.95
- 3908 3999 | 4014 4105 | 1.00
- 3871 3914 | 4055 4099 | 0.98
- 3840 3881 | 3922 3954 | 0.91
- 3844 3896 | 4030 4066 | 0.90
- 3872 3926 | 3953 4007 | 0.97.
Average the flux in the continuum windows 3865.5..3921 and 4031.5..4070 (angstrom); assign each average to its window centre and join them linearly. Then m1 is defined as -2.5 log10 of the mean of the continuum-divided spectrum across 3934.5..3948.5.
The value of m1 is 0.06 mag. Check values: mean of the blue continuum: 10.6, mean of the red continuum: 9.05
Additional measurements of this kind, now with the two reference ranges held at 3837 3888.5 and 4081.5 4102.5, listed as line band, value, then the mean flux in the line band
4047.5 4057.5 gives 0.12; 8.97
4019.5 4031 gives 0.13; 9.06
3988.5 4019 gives 0.11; 9.32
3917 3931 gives 0.11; 9.6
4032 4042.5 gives 0.13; 9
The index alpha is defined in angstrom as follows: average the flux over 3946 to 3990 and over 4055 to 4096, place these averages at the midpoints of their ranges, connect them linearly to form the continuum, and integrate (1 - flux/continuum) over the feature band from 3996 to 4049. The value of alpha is 2.7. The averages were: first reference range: 9.87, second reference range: 9.38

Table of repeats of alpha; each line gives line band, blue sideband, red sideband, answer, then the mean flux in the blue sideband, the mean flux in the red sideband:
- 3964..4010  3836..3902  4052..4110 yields 2.52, 10.8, 9.49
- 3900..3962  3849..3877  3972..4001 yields 2.06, 11.2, 9.54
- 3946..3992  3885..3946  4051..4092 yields -0.43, 10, 9.3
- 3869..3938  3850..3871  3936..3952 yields 1.20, 11.3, 9.68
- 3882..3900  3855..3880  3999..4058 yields 0.61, 11.3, 9.11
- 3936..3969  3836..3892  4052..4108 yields 1.28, 10.9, 9.48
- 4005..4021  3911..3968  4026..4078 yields 0.23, 9.86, 9.08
